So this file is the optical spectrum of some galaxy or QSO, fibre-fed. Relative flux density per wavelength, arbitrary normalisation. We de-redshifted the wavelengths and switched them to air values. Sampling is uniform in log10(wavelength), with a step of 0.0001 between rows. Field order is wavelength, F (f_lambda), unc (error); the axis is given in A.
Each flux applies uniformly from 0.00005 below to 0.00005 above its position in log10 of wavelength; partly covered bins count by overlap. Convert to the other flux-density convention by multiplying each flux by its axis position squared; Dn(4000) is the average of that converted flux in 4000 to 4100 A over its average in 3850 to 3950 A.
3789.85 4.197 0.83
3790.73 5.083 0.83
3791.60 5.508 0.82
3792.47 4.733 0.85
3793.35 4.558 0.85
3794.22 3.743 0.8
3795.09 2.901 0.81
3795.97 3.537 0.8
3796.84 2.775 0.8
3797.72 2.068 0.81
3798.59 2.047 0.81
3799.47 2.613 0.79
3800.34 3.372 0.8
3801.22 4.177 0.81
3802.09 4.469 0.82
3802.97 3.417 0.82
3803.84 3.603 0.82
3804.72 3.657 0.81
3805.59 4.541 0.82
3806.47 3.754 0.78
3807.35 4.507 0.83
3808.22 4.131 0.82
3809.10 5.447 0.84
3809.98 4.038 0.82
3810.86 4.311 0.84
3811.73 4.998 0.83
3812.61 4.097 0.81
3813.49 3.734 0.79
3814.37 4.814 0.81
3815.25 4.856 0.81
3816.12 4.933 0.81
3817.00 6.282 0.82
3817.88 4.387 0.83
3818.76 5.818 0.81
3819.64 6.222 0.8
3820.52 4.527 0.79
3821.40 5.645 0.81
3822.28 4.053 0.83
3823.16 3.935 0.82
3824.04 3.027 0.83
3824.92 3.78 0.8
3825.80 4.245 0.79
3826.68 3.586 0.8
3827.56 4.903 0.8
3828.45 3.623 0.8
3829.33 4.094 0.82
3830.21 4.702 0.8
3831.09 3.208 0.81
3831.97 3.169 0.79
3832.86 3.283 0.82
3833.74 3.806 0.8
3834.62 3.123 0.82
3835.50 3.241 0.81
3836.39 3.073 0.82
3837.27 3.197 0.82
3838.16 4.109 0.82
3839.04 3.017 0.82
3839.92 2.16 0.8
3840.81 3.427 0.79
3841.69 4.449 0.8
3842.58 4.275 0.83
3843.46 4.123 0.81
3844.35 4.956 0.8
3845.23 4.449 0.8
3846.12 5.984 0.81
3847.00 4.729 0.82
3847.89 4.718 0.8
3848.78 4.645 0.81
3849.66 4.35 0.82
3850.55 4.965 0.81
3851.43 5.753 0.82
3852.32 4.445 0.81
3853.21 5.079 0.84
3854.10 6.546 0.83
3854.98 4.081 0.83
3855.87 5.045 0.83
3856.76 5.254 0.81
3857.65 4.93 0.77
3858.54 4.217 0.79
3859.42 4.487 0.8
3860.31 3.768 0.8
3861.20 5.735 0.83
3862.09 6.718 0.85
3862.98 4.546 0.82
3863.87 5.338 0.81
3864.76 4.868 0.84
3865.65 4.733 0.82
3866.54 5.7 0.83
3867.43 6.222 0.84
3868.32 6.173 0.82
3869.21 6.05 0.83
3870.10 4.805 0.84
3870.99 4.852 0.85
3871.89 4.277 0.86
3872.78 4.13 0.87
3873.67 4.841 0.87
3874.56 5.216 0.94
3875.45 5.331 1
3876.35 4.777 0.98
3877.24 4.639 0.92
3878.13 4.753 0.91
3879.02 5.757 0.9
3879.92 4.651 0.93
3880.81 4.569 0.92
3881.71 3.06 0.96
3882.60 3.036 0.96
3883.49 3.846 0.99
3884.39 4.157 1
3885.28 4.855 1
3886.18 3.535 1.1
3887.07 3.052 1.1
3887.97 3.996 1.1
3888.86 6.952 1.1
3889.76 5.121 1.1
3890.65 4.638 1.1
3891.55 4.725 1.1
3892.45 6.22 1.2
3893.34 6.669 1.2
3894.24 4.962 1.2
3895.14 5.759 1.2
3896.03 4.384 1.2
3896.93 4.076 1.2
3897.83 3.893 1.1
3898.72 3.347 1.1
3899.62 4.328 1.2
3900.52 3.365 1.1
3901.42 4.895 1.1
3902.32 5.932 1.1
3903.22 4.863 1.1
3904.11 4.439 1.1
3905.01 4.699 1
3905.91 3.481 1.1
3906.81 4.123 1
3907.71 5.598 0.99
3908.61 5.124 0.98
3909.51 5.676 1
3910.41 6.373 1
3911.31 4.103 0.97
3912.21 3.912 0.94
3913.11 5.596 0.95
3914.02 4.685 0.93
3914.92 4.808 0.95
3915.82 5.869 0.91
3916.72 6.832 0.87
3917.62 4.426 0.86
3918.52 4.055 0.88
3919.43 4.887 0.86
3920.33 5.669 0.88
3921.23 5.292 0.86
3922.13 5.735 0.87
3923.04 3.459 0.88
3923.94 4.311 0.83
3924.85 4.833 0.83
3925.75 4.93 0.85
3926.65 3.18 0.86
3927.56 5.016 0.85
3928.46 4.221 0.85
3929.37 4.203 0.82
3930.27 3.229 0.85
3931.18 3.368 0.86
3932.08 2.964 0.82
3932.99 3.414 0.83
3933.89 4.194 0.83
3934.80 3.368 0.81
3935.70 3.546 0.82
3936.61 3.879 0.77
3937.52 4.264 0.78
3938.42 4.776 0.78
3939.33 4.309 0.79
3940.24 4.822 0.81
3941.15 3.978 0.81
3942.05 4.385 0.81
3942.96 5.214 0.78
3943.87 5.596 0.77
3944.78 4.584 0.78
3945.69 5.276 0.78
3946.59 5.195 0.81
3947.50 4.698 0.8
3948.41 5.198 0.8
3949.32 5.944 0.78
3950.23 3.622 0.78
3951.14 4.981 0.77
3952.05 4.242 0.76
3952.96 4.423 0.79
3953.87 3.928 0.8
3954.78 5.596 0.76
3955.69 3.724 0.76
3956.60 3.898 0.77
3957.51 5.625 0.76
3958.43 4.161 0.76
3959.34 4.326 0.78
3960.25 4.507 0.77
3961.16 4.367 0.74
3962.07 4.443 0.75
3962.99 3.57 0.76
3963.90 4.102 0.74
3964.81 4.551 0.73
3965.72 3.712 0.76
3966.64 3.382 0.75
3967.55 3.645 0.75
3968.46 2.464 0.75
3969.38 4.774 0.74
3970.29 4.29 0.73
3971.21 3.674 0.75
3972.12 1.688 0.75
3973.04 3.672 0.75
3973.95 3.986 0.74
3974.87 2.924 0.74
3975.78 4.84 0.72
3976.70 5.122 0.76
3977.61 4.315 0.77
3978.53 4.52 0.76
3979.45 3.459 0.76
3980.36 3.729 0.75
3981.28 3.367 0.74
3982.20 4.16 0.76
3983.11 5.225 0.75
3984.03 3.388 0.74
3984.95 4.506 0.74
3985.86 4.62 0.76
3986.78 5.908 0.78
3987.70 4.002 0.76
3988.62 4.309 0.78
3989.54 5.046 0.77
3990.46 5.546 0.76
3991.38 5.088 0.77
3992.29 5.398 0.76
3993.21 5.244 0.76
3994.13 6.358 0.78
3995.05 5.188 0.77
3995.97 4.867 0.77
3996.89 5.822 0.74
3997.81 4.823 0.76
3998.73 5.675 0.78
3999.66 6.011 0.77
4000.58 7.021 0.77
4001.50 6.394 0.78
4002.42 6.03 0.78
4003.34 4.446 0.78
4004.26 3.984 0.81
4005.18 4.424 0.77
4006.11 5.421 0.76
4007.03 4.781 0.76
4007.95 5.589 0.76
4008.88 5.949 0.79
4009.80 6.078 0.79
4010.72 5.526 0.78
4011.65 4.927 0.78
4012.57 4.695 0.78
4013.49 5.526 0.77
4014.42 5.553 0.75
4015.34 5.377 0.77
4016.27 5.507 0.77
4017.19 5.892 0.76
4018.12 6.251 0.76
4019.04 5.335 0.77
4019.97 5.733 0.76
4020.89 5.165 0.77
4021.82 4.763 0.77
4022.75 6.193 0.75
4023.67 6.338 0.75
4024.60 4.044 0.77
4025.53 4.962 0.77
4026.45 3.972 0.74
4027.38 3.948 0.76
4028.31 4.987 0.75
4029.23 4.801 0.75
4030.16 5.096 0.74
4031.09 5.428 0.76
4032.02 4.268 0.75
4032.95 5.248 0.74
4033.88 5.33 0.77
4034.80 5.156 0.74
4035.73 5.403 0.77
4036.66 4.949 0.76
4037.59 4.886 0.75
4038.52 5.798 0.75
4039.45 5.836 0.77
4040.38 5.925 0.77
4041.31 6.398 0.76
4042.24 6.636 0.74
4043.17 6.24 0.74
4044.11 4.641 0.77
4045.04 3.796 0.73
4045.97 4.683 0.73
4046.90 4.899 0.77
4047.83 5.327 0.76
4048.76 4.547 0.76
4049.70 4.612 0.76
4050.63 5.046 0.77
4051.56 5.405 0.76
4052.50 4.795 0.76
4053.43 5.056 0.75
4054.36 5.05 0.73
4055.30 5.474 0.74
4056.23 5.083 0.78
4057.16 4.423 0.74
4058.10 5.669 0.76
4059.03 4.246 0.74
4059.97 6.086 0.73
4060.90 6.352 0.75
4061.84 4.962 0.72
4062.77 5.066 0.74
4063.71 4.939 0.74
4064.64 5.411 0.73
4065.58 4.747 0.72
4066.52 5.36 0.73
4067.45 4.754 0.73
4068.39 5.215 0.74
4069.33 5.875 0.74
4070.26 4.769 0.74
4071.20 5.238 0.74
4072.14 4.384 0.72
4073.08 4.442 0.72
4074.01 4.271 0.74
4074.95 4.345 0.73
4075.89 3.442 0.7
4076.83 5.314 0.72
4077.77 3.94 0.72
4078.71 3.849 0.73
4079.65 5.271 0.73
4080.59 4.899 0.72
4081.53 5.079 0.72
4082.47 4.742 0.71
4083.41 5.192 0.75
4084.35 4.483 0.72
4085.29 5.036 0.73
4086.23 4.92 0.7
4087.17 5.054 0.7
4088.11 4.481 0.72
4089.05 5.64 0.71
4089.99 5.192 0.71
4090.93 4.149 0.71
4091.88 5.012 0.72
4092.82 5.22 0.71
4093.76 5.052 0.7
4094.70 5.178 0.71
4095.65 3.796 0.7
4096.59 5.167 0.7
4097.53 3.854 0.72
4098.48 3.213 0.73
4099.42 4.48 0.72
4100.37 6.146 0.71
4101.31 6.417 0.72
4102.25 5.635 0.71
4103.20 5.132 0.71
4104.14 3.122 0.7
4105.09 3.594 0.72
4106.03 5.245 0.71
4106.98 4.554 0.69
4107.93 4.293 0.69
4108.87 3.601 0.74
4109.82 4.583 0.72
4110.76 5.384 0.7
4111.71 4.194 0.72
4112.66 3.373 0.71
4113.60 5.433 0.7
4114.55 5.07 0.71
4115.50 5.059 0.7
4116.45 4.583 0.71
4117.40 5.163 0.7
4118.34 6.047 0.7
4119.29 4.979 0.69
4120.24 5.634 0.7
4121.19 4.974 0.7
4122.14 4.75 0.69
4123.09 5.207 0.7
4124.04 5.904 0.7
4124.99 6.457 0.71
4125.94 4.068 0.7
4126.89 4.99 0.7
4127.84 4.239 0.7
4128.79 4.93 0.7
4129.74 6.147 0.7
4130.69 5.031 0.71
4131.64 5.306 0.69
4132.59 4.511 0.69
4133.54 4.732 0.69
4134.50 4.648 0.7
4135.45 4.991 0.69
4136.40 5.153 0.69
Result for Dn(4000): 1.15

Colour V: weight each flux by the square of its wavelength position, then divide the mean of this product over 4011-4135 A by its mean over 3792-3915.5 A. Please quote 1.25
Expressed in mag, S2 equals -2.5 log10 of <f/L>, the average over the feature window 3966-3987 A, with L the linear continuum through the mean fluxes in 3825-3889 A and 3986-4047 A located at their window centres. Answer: 0.27 mag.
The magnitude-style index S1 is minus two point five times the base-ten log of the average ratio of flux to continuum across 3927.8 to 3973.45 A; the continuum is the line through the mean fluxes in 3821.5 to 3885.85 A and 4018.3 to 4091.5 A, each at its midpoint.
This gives 0.13 mag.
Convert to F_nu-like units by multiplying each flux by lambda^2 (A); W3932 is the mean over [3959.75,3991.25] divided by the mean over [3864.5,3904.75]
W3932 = 0.91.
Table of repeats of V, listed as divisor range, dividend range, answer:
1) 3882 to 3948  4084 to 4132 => 1.17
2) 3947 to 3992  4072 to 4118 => 1.17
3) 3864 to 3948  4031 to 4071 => 1.20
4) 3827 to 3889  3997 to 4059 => 1.27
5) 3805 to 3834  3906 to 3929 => 1.17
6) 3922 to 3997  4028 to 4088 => 1.21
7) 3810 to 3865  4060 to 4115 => 1.22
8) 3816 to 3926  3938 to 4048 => 1.11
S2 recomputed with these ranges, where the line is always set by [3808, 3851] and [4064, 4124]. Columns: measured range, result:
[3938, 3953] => -0.07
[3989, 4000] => -0.17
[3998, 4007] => -0.18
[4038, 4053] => -0.12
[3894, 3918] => -0.09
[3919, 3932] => 0.01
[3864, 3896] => -0.12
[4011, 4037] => -0.11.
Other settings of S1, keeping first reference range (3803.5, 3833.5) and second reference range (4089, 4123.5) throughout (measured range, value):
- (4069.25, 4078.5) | 0.05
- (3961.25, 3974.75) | 0.23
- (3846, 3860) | -0.12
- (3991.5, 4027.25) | -0.16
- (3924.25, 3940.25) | 0.13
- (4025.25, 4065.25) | -0.09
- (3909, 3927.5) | -0.10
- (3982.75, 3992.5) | -0.04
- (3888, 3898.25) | -0.16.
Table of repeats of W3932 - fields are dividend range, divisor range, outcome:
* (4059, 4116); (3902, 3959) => 1.13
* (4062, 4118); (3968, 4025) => 1.01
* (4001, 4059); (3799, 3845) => 1.42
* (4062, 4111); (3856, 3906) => 1.10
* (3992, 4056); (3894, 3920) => 1.17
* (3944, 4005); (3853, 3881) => 0.95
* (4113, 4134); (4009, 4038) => 1.03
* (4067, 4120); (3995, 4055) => 0.94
